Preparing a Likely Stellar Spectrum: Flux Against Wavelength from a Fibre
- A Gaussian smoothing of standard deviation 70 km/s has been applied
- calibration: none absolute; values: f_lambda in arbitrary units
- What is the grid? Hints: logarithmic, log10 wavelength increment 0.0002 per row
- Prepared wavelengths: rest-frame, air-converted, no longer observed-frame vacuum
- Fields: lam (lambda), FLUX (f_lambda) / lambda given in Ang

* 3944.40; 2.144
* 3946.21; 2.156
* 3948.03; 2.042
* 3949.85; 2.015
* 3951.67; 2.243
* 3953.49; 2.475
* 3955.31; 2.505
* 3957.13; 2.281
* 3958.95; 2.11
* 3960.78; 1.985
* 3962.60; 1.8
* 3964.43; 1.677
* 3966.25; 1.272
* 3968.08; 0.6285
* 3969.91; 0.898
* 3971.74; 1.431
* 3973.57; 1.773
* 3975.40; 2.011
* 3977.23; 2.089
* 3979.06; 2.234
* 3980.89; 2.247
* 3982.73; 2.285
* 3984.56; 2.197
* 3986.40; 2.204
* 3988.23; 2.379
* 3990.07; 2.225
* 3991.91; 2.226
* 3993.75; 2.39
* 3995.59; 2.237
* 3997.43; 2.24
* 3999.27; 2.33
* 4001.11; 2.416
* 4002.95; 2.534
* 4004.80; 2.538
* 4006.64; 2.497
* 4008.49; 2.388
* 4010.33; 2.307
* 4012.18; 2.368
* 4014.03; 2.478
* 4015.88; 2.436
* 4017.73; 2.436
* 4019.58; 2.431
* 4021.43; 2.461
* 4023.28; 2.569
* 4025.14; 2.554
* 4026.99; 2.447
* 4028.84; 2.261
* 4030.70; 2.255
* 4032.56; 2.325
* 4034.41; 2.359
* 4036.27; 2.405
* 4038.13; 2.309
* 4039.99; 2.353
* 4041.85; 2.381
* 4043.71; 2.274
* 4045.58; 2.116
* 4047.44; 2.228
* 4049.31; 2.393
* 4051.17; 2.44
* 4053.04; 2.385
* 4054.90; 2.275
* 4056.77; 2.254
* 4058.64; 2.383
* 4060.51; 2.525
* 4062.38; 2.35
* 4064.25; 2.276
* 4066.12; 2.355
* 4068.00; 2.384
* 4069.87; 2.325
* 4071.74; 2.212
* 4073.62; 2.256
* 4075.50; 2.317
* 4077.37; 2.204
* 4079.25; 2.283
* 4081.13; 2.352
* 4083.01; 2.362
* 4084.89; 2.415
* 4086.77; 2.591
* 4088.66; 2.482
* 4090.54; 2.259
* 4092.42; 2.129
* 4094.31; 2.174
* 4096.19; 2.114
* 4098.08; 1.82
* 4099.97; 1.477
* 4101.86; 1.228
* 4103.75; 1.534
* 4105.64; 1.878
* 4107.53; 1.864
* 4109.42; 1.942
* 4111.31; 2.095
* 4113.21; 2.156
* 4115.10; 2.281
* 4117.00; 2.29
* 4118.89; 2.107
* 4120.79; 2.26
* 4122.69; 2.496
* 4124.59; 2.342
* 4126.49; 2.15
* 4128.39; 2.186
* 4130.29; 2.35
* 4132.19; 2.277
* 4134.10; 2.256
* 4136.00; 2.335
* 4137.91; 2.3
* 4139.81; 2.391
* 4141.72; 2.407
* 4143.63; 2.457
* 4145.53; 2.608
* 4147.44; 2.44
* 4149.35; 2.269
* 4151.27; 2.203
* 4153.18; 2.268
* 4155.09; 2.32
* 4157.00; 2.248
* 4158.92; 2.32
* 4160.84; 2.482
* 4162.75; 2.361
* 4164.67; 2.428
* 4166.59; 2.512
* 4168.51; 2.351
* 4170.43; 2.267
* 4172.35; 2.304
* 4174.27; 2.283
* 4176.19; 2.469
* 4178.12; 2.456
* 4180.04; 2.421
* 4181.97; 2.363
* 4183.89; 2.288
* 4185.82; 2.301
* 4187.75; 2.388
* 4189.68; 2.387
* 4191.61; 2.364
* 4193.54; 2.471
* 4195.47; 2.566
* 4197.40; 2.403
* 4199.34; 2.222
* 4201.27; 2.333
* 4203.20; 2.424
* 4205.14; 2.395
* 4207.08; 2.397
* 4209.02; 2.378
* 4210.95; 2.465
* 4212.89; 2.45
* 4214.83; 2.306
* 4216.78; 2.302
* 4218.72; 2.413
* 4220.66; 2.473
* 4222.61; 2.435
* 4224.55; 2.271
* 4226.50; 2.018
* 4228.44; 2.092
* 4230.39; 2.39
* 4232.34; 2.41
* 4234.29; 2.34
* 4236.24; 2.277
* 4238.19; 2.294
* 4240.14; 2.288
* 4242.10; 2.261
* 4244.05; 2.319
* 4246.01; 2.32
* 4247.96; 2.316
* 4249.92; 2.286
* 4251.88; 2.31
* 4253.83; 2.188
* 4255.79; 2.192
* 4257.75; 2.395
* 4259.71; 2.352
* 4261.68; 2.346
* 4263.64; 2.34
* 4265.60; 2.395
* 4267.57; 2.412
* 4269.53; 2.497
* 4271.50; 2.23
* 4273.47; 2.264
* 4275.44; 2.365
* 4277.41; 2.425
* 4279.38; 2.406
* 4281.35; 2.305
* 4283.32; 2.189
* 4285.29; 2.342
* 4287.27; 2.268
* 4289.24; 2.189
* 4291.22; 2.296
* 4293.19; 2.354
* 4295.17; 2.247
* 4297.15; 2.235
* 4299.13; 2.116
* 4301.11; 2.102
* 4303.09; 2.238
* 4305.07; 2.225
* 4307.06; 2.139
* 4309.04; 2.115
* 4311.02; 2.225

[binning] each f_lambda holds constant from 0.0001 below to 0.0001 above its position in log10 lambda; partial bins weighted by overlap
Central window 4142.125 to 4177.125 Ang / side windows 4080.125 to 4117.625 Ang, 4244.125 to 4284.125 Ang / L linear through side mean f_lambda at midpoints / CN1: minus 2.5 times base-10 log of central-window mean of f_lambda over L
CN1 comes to -0.10 mag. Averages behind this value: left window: 2.07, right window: 2.33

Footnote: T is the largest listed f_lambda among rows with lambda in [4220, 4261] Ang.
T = 2.473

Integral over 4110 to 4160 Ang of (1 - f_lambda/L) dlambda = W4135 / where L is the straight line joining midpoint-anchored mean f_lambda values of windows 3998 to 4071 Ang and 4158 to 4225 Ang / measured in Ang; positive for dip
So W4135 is 1.8 Ang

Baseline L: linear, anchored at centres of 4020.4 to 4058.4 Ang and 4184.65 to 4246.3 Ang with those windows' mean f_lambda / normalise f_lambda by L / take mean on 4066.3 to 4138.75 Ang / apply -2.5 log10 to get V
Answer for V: 0.09 mag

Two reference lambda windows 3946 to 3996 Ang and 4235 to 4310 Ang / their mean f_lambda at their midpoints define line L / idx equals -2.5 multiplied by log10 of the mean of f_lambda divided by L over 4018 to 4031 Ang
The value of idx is -0.188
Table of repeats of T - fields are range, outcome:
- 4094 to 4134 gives 2.496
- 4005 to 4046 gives 2.569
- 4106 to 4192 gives 2.608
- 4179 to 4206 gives 2.566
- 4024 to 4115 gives 2.591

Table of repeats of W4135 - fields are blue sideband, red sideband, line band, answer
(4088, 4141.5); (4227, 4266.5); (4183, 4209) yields -1.7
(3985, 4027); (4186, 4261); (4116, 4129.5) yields 0.6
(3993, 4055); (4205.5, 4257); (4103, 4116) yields 2.1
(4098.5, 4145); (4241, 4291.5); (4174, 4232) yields -3.4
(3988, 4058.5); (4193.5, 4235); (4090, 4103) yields 2.7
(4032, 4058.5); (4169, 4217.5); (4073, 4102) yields 2.0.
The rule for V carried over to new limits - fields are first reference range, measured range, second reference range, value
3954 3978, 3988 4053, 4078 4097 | -0.19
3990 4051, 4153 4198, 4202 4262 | -0.02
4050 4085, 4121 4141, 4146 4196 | 0.02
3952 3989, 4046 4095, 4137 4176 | -0.08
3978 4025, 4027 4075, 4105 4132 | -0.02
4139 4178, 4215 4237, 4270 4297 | 0.01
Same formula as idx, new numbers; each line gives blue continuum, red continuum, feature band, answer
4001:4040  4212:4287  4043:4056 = 0.048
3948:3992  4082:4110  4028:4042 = -0.169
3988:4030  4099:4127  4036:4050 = -0.015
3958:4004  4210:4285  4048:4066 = -0.133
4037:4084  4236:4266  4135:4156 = -0.024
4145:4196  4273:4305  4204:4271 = -0.008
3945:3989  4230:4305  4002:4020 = -0.213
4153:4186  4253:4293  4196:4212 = -0.016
